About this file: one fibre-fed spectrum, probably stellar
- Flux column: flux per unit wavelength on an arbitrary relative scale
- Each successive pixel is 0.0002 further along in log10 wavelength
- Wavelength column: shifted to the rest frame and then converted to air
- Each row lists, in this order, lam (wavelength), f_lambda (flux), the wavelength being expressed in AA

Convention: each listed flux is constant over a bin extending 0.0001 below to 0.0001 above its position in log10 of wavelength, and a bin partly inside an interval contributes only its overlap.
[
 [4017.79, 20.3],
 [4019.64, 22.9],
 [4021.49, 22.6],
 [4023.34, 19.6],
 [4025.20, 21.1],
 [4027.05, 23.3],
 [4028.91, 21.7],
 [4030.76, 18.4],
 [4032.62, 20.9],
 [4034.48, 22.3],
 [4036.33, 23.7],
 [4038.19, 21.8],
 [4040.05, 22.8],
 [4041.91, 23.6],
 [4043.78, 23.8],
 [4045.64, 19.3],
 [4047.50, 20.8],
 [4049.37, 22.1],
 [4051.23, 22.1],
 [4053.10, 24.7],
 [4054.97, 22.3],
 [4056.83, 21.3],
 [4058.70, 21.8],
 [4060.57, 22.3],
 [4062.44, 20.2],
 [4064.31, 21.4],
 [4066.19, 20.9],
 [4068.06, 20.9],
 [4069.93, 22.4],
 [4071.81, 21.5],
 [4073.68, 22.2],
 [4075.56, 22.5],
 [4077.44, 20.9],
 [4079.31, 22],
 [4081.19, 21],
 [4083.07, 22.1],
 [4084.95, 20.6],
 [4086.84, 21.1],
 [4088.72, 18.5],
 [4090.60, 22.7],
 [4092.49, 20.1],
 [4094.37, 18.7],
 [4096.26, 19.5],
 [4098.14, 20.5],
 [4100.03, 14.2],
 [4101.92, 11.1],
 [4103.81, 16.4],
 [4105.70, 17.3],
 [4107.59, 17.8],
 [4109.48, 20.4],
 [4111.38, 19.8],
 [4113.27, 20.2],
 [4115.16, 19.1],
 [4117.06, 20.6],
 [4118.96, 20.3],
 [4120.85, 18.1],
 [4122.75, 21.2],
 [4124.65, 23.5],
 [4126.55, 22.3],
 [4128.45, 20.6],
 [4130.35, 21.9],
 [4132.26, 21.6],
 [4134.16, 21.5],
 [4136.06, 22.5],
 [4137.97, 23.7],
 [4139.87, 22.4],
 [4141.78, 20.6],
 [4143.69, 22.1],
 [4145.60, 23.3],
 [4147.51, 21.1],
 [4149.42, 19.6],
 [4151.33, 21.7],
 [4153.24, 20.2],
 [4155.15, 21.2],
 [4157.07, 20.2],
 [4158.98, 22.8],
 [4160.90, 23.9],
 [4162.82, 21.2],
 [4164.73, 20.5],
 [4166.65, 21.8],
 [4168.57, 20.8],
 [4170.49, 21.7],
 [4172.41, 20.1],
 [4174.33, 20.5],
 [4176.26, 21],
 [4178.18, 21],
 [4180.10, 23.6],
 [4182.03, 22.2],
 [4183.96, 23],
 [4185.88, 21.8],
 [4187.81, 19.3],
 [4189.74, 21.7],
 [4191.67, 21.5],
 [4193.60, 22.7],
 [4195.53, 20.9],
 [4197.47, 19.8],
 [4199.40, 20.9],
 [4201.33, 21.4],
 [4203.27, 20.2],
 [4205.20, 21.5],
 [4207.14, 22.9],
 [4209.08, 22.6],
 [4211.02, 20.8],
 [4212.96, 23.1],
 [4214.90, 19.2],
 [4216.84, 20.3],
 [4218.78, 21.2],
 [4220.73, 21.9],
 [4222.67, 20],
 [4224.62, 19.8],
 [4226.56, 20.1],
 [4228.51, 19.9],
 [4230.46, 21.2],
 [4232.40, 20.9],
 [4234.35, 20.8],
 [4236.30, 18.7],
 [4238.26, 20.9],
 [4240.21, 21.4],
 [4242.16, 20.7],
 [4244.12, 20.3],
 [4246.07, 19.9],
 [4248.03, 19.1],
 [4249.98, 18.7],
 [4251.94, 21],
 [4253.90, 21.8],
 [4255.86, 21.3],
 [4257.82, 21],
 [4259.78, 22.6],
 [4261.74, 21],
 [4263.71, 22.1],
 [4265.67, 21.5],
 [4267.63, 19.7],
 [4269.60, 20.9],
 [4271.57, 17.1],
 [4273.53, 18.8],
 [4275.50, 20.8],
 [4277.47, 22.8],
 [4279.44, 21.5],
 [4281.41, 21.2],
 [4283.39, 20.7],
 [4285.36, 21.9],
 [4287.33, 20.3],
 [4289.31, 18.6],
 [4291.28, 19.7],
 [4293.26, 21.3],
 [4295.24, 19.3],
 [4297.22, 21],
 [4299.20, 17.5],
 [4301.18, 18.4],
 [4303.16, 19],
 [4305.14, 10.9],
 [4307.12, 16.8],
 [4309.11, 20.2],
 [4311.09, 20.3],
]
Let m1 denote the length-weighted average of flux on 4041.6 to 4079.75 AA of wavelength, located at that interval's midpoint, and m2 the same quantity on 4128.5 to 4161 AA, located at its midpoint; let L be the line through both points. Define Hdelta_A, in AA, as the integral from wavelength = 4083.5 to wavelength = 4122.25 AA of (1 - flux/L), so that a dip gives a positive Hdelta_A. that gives 5.1 AA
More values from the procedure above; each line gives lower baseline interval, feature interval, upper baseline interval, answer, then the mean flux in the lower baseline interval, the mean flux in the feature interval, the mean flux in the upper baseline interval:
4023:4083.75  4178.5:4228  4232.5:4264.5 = -0.8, 21.8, 21.3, 20.7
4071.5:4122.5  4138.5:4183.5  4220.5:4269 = -3.3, 19.6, 21.5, 20.6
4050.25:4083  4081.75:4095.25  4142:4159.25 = 0.7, 21.8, 20.6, 21.3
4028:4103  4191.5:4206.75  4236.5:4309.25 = -0.6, 21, 21.2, 20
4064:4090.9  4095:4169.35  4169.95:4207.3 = 3.1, 21.3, 20.4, 21.3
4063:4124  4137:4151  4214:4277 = -1.2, 19.9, 21.8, 20.5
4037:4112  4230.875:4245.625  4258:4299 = 0.0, 20.6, 20.5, 20.6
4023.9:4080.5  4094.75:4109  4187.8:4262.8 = 3.1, 21.8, 16.9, 20.9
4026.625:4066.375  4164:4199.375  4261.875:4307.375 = -1.2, 21.9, 21.3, 19.7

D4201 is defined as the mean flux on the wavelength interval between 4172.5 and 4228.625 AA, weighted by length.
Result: 21.2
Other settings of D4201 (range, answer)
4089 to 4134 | 19.5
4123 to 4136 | 21.9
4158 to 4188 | 21.6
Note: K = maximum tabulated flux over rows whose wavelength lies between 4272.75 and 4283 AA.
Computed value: 22.8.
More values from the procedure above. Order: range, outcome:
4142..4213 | 23.9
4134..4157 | 23.7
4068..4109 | 22.7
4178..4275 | 23.6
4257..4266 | 22.6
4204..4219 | 23.1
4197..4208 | 22.9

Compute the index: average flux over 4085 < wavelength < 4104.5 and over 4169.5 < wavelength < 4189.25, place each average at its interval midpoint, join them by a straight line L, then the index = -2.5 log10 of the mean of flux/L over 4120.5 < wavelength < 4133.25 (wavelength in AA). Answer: -0.10 mag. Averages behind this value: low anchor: 18.4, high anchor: 21.4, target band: 21.5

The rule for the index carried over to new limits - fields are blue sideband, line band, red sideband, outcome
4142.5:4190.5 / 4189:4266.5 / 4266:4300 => -0.01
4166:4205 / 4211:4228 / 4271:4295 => 0.02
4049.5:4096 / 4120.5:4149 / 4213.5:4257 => -0.04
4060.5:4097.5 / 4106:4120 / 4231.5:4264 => 0.07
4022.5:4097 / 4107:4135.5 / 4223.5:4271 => 0.03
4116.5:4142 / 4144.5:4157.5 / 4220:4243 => 0.01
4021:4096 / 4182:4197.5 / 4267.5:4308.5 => -0.06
